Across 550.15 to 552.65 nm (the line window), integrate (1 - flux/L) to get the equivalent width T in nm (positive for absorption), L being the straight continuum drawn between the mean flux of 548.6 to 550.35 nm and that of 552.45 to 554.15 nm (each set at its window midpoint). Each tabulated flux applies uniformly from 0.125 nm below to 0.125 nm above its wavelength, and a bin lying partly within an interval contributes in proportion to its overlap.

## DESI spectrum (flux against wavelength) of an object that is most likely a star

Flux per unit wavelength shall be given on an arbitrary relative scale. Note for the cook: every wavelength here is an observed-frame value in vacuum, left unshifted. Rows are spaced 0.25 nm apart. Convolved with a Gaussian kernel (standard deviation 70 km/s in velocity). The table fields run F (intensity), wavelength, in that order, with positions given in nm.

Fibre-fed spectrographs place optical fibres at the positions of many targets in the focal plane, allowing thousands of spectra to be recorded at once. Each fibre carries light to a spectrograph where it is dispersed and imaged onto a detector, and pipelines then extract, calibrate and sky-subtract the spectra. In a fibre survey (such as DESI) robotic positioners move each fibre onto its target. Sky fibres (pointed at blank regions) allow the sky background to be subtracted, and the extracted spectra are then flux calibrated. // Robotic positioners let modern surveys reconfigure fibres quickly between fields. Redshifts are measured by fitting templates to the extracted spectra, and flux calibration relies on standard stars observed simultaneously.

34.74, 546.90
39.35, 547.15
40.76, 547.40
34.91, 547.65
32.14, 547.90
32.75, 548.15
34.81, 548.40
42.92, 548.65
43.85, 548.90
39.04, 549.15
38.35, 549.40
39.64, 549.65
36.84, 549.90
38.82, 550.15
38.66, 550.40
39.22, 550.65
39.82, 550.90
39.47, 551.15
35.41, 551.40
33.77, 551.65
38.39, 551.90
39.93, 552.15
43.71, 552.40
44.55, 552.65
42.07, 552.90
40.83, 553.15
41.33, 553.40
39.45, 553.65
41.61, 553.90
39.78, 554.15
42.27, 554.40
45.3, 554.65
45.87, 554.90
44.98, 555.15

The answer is 0.10 nm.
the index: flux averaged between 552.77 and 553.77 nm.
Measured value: 40.9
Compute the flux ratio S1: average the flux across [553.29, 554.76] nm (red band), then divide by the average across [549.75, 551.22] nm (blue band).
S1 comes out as 1.07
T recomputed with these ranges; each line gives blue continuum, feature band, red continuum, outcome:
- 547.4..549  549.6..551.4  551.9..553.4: 0.040 nm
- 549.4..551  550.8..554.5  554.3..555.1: 0.159 nm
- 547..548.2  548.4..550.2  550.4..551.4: -0.099 nm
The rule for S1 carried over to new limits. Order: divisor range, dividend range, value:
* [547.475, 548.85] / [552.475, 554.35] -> 1.15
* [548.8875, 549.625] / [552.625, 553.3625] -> 1.06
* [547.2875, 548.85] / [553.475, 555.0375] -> 1.15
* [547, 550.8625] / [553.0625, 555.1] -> 1.11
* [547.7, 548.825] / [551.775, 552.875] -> 1.16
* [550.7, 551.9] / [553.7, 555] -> 1.14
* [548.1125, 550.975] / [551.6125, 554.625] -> 1.05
